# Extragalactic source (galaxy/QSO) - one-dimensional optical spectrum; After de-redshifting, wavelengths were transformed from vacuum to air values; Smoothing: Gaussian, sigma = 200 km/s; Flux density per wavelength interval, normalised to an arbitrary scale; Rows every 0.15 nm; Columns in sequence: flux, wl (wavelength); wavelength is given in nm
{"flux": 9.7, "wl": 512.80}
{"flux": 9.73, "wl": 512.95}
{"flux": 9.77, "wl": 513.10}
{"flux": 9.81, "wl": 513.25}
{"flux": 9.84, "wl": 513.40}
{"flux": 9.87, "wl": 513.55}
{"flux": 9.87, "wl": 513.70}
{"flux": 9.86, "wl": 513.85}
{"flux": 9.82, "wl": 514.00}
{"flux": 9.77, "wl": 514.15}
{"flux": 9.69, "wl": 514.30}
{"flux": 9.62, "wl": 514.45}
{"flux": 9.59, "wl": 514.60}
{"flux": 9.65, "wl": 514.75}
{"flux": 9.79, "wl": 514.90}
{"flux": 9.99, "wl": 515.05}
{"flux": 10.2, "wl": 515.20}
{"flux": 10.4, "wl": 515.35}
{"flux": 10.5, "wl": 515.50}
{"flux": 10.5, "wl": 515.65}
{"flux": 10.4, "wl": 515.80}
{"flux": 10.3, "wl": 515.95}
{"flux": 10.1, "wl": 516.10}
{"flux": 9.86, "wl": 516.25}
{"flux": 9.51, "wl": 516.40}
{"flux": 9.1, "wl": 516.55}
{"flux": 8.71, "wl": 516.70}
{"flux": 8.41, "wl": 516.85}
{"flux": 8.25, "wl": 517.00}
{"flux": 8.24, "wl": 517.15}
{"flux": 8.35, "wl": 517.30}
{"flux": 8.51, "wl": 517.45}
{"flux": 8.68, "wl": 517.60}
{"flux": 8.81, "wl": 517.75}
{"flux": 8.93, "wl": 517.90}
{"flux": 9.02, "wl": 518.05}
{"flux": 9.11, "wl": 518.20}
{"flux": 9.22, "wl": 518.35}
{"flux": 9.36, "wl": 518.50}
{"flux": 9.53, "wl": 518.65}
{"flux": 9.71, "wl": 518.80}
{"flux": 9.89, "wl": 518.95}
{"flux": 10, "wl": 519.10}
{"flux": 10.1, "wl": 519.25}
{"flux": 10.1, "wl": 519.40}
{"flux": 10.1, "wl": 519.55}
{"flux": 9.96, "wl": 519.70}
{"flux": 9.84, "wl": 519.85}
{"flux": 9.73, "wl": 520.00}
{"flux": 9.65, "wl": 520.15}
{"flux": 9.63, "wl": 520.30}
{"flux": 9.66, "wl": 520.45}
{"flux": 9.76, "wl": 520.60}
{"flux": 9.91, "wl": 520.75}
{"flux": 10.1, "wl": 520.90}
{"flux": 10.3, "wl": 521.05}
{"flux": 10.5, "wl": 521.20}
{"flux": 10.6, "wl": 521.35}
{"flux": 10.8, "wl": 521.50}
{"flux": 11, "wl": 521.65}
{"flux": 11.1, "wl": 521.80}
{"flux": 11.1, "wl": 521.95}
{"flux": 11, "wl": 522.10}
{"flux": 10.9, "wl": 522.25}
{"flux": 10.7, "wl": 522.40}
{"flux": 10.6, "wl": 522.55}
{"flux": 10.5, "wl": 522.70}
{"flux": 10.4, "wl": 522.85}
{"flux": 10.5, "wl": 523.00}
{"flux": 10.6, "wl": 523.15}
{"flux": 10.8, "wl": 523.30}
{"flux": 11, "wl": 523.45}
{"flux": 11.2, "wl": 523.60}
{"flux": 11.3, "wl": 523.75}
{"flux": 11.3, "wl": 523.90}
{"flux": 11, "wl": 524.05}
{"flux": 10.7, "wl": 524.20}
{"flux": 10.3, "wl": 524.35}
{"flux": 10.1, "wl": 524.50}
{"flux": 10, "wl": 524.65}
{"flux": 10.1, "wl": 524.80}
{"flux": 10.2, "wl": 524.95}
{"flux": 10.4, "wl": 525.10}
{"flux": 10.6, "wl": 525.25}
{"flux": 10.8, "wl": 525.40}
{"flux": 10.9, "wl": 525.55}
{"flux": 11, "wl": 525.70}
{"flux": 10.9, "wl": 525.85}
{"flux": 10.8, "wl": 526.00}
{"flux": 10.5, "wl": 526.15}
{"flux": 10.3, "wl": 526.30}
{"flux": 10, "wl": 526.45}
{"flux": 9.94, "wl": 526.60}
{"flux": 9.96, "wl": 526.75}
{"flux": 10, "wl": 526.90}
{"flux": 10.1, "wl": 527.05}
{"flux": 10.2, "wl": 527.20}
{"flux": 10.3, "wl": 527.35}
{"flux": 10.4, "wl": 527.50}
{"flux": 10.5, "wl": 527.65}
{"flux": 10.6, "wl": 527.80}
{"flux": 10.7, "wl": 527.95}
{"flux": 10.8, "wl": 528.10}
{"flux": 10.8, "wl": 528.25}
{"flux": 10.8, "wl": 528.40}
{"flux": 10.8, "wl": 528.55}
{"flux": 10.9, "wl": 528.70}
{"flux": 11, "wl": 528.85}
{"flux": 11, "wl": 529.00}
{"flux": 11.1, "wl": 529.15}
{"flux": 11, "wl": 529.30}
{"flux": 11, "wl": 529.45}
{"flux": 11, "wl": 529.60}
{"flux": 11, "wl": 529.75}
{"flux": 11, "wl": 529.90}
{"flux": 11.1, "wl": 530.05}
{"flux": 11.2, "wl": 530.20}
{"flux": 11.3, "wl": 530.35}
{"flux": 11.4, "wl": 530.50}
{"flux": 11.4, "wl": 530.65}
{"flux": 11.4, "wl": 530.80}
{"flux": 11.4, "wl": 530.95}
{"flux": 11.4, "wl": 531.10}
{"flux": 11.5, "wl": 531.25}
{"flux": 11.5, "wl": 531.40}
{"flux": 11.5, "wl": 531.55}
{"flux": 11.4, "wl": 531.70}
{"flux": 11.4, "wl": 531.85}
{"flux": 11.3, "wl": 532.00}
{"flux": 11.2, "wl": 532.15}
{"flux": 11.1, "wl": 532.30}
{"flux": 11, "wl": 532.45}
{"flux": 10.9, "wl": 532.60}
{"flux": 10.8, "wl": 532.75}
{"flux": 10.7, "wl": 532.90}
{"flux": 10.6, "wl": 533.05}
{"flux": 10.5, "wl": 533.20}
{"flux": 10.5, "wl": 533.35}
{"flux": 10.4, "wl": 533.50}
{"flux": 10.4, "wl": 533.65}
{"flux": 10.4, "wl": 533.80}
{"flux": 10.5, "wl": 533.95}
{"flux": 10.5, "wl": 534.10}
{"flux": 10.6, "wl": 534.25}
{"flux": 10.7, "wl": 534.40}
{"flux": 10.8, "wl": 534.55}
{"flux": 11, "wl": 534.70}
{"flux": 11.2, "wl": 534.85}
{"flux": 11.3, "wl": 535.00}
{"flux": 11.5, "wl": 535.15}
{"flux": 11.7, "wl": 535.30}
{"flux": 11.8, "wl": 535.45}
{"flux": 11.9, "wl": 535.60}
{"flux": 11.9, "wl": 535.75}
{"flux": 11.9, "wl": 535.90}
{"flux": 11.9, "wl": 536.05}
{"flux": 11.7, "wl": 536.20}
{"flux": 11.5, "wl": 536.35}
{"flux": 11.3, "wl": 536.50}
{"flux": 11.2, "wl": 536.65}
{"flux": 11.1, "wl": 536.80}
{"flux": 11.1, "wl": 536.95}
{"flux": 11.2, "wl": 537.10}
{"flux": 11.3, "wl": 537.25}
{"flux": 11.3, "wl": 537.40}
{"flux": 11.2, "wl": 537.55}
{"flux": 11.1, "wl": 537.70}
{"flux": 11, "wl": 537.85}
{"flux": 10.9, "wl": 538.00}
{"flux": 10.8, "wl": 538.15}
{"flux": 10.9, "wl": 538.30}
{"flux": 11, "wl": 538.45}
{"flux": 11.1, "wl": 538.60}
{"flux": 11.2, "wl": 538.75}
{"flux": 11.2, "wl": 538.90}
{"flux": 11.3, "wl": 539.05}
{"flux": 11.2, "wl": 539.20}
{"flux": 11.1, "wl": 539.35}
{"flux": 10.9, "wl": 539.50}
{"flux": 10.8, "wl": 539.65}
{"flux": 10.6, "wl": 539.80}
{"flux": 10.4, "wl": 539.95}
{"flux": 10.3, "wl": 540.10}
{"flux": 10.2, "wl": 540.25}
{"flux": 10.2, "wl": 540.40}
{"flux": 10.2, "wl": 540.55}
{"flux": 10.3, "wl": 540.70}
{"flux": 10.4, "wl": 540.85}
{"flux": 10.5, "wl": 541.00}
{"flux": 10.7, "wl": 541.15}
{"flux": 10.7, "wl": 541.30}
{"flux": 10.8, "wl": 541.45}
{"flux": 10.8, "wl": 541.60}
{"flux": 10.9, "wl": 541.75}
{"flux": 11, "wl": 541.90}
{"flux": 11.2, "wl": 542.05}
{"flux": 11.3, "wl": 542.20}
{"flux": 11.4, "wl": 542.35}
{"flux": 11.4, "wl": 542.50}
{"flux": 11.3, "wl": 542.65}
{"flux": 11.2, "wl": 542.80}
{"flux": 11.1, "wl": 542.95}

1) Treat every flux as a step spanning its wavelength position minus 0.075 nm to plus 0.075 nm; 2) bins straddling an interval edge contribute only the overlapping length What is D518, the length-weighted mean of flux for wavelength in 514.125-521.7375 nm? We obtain 9.68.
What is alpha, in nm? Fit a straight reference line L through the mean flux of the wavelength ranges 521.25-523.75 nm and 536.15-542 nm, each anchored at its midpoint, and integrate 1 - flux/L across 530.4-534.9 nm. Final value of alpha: -0.05 nm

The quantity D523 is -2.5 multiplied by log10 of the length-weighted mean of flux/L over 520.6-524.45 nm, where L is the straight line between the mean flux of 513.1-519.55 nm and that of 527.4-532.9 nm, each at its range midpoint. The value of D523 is -0.05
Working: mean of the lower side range 9.56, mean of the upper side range 11.1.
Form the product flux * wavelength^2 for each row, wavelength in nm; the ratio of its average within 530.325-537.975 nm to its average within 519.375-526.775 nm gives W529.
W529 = 1.11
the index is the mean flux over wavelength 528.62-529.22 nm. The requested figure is 11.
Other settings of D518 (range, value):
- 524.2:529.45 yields 10.5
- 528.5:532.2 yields 11.2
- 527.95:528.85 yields 10.8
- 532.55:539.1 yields 11.1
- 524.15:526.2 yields 10.5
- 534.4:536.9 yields 11.5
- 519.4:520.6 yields 9.81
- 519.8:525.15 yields 10.5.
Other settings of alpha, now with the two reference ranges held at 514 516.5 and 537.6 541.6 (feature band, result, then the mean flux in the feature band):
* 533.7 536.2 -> -0.14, 11.2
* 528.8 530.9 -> -0.14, 11.1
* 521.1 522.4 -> -0.08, 10.9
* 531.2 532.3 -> -0.09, 11.4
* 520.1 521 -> 0.03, 9.8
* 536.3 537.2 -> -0.05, 11.2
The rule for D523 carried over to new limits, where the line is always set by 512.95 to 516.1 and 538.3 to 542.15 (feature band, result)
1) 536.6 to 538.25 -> -0.04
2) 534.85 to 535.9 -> -0.10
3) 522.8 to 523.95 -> -0.07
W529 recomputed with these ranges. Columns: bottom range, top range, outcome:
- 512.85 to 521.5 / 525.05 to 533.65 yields 1.18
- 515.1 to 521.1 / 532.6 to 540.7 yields 1.23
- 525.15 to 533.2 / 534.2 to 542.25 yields 1.05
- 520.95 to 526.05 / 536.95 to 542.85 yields 1.08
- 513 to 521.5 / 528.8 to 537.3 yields 1.23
